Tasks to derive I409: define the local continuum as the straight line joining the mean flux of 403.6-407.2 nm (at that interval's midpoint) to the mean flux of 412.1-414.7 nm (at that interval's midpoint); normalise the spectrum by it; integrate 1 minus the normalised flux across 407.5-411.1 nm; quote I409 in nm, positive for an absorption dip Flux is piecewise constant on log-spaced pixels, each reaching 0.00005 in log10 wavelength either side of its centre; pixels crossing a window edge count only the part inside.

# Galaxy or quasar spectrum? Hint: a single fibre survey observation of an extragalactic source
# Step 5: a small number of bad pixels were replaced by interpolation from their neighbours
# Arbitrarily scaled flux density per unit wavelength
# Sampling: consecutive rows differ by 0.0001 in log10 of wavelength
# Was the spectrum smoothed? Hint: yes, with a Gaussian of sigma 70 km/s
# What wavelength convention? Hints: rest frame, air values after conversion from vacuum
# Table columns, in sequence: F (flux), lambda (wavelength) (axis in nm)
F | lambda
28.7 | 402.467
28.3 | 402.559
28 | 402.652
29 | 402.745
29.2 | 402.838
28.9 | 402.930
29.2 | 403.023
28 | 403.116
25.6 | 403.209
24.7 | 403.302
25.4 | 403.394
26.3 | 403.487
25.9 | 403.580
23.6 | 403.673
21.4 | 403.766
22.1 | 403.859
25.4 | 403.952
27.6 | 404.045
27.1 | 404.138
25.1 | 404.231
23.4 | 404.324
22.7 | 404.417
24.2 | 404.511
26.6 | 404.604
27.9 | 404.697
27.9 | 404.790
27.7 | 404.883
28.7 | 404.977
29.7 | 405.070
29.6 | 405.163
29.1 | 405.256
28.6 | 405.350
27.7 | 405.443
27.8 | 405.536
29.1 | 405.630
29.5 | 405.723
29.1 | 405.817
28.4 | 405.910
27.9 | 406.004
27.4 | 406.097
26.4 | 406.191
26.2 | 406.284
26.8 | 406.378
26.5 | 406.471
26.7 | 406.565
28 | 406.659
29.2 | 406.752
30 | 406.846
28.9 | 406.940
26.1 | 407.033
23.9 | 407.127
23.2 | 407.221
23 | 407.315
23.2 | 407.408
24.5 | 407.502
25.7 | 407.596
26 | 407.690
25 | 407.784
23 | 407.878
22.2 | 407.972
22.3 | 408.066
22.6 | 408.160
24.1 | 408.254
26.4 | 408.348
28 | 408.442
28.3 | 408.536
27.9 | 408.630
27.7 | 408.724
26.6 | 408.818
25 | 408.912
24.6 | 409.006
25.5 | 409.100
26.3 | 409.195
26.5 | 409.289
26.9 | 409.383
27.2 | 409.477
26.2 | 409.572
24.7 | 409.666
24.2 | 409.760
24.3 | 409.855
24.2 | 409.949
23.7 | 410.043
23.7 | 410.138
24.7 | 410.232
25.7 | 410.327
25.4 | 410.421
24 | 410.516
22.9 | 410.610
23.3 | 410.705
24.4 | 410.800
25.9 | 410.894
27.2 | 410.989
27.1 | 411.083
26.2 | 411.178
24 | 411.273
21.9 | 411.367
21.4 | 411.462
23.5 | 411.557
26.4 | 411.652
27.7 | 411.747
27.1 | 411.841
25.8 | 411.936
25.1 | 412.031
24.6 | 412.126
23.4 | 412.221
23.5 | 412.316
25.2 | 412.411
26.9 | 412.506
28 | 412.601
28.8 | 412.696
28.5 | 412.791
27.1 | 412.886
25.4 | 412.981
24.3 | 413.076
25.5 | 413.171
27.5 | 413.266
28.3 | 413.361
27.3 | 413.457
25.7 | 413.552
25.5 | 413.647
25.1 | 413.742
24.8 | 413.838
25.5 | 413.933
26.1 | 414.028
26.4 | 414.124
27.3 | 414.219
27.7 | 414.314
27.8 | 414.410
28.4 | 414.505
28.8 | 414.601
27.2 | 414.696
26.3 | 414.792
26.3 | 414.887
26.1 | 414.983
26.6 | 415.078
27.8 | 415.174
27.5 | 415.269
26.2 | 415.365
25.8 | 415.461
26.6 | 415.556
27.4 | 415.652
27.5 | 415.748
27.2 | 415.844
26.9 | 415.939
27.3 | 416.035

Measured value 0.20 nm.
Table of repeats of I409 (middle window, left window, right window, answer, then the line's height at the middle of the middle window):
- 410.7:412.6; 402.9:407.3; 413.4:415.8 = 0.11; 26.7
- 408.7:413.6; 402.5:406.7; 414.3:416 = 0.28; 27.1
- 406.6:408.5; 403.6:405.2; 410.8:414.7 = 0.05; 26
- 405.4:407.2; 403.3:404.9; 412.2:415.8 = -0.14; 25.6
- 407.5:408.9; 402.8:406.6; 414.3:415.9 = 0.08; 26.9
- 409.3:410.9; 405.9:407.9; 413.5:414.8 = 0.10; 26.4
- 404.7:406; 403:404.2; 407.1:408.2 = -0.21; 24.7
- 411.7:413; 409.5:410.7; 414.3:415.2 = -0.02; 25.8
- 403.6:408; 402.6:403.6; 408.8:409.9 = 0.03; 26.6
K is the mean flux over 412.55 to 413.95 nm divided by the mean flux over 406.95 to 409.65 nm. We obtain 1.0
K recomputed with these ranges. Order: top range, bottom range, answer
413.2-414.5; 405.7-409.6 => 1.02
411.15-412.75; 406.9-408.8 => 1.01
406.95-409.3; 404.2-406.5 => 0.92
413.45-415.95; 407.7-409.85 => 1.05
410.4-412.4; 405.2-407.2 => 0.89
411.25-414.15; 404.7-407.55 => 0.94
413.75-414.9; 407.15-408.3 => 1.13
